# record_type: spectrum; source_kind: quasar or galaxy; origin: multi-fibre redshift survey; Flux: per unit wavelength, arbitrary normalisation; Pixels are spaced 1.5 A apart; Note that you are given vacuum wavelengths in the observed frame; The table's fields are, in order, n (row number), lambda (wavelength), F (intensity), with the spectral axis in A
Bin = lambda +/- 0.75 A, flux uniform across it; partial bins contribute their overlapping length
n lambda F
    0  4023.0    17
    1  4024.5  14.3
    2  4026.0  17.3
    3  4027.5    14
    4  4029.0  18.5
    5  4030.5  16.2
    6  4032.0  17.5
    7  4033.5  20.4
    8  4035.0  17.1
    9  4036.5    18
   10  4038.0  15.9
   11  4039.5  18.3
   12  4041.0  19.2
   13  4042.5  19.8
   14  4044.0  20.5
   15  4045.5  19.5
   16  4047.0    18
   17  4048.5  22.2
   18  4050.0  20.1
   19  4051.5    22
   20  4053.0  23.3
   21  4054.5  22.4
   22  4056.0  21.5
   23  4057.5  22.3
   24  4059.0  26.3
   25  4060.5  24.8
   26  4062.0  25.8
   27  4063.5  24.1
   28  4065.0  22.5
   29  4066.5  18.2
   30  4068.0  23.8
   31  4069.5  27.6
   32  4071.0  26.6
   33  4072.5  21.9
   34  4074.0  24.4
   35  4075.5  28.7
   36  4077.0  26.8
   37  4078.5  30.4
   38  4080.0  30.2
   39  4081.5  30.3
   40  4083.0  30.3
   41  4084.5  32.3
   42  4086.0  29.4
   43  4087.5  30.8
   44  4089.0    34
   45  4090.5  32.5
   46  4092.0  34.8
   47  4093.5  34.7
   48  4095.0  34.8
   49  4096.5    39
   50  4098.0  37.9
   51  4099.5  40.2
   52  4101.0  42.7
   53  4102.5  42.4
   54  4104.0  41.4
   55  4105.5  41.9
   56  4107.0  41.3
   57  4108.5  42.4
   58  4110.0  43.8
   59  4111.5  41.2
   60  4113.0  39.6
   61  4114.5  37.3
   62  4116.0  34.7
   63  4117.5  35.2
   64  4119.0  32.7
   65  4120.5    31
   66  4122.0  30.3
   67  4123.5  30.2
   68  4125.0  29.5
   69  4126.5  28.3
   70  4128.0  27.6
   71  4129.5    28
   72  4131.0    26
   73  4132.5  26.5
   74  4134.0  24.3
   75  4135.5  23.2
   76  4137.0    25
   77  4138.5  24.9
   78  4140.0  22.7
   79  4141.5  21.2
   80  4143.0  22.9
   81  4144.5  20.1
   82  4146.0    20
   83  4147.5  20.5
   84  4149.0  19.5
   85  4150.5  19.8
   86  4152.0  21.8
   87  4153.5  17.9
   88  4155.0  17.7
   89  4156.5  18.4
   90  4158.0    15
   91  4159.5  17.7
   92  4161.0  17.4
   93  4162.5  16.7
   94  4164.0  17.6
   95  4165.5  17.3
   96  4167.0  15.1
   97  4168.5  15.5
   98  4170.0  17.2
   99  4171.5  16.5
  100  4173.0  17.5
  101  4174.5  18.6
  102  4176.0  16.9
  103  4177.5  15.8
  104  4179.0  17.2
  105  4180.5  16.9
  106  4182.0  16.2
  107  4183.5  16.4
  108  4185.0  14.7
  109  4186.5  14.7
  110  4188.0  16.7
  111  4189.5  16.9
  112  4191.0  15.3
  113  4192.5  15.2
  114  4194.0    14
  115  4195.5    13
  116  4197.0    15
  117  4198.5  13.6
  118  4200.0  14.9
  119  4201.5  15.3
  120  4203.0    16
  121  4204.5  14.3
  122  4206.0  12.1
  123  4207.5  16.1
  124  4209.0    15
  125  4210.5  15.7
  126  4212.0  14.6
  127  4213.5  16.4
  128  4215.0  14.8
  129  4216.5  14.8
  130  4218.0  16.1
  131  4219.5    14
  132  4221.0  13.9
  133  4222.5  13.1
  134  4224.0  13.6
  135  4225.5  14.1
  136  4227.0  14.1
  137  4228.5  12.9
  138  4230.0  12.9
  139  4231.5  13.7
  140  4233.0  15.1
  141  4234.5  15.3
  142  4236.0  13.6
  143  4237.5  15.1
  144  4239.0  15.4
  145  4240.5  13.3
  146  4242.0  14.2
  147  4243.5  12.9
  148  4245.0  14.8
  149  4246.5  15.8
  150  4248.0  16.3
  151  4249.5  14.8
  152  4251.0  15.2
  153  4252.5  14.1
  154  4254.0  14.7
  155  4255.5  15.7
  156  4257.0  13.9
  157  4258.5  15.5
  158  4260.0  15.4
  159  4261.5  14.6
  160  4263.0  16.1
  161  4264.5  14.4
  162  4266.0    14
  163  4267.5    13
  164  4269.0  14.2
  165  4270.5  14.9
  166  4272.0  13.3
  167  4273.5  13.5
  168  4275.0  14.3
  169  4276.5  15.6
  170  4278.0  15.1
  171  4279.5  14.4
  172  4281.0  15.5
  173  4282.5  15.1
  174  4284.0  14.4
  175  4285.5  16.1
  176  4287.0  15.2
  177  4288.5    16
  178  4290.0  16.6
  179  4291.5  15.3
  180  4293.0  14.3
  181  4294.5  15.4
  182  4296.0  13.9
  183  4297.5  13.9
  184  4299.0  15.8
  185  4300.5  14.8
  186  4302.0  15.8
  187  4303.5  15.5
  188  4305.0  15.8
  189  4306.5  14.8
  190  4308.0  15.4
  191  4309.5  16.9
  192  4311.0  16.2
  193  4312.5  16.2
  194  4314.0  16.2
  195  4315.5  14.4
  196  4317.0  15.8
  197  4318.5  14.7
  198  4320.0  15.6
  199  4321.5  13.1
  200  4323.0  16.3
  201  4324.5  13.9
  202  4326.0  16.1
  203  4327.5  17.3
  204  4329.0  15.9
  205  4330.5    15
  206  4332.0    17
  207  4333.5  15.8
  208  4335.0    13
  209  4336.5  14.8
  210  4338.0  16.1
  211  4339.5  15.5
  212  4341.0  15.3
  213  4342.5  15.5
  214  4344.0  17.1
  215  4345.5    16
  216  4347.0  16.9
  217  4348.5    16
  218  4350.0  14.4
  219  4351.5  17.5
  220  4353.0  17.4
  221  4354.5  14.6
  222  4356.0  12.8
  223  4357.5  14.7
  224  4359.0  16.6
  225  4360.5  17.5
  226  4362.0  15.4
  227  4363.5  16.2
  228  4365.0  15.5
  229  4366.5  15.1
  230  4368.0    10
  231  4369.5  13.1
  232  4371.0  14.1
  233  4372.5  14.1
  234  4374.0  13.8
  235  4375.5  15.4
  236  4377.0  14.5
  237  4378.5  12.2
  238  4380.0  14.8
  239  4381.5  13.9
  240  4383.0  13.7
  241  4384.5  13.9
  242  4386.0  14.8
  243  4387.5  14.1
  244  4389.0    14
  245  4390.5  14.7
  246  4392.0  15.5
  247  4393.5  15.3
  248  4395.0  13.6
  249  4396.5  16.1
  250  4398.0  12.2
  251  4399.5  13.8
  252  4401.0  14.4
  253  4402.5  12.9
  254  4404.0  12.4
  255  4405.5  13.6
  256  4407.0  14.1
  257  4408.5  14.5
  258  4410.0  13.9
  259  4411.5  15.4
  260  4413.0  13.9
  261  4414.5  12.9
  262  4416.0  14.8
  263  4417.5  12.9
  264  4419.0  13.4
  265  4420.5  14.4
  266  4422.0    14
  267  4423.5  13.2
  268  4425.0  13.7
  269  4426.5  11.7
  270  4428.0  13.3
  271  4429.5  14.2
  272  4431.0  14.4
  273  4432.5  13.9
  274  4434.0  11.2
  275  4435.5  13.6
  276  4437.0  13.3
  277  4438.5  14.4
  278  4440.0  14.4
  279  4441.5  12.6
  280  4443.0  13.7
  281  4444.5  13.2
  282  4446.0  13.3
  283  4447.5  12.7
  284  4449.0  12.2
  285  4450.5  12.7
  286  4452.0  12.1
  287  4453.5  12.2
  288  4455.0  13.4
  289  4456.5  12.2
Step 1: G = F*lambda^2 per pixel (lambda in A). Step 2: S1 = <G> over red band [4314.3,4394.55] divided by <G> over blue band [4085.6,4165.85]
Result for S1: 0.6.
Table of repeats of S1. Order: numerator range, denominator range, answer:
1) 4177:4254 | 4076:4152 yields 0.50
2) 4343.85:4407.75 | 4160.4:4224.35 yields 1.02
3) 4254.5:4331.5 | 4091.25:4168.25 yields 0.58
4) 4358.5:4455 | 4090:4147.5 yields 0.49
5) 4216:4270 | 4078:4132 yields 0.45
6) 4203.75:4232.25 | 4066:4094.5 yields 0.53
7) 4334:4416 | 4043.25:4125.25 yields 0.55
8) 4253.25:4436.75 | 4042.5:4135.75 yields 0.55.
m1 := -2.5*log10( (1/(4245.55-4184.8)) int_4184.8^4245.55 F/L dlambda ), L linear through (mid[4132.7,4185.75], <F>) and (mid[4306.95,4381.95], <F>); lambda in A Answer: 0.21 mag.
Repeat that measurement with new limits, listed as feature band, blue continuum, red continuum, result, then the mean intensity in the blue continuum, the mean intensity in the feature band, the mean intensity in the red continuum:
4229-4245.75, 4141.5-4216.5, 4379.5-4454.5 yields 0.12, 16.6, 14.2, 13.7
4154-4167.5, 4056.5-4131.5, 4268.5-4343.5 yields 0.48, 31.8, 17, 15.2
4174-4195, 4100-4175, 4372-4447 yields 0.45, 26.4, 16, 13.8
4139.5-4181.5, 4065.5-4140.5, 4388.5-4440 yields 0.49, 31.9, 18.2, 13.8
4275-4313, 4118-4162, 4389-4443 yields 0.18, 23.5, 15.3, 13.8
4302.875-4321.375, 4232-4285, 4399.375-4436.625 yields -0.09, 14.7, 15.5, 13.6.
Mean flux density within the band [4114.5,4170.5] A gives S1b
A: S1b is 23.2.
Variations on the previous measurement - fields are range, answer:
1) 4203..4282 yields 14.6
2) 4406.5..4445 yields 13.7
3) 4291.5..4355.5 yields 15.5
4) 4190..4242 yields 14.5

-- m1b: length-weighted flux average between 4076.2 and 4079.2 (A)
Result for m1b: 28.6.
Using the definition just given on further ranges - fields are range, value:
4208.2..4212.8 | 15.1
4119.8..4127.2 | 29.9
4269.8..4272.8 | 14.1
